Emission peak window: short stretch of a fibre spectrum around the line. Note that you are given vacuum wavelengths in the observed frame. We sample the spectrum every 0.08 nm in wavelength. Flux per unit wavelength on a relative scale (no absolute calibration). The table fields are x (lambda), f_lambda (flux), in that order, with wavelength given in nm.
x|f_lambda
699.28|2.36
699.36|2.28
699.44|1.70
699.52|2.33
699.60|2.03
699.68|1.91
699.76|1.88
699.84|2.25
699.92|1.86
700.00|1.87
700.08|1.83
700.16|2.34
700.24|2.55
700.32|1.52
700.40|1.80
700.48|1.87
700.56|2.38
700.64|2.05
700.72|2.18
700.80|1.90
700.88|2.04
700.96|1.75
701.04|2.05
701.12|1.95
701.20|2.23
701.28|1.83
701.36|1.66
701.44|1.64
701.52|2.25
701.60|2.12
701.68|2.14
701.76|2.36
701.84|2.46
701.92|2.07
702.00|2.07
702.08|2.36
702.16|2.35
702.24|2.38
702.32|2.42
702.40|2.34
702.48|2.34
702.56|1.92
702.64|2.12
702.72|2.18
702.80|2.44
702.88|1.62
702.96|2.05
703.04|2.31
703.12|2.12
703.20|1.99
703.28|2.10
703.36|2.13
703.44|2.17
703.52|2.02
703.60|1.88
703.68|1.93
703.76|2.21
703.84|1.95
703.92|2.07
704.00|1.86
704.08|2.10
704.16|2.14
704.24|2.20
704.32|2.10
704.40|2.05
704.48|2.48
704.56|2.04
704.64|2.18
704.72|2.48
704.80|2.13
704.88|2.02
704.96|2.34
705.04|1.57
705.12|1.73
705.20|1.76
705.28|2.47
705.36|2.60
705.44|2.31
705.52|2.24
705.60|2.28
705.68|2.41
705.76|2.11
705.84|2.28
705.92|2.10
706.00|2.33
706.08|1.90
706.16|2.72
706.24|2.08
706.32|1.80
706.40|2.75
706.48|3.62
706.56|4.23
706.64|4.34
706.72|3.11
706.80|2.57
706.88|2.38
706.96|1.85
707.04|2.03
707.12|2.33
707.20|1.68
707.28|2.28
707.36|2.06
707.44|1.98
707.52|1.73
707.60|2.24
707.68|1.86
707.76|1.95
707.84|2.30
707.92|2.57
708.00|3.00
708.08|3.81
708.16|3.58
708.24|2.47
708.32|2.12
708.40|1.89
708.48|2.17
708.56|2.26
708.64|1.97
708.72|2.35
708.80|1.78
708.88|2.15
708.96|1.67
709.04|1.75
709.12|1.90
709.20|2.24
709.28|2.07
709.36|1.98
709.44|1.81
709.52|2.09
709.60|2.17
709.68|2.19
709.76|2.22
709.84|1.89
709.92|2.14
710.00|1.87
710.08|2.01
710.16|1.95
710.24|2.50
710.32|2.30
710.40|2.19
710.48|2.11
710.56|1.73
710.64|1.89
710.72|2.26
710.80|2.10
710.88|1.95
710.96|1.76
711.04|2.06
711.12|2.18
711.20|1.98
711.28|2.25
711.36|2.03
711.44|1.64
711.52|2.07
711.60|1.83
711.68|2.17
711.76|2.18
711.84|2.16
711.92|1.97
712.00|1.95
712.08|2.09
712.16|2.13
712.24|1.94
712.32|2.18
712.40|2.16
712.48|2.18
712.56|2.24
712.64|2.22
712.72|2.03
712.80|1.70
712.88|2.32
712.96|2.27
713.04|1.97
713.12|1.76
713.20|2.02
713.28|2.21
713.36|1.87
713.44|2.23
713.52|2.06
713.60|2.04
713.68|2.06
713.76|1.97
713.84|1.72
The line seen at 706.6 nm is [S II] 6716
